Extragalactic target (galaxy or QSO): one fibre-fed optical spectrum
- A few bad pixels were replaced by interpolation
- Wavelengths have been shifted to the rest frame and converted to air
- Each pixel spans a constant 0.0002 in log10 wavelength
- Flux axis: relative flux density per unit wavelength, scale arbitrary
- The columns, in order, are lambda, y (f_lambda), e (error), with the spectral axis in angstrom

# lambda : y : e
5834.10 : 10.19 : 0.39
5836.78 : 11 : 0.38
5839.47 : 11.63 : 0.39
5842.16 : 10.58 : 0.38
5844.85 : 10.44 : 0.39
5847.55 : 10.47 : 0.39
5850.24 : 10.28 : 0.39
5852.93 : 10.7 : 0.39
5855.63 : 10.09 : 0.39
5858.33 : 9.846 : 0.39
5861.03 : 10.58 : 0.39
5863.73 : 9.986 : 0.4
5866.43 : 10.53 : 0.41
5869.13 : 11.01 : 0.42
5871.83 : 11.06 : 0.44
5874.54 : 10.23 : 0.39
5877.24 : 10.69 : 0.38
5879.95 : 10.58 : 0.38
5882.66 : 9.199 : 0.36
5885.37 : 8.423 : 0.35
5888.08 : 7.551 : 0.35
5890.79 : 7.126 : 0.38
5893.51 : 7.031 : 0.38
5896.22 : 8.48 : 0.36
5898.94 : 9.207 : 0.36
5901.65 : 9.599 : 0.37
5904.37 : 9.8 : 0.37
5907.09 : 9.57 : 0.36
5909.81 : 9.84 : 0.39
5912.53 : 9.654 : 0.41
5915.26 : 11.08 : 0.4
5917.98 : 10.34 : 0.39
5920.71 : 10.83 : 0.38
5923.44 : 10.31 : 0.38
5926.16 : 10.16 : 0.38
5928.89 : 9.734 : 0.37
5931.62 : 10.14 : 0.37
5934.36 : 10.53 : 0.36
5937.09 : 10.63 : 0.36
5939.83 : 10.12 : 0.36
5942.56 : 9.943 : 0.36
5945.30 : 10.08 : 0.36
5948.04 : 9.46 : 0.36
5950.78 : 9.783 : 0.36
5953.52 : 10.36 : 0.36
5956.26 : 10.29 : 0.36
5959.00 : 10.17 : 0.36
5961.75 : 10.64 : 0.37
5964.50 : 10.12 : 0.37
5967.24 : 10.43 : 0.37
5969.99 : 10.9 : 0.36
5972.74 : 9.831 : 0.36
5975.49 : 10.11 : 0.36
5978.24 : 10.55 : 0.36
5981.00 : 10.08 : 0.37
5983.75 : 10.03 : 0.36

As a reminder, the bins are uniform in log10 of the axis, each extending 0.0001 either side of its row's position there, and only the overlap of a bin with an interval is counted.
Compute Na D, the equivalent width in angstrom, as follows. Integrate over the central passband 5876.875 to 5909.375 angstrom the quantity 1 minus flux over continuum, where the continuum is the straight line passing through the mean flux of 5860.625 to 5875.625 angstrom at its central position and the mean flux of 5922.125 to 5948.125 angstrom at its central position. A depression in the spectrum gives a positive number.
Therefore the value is 4.7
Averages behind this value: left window 10.6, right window 10.1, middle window 8.91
